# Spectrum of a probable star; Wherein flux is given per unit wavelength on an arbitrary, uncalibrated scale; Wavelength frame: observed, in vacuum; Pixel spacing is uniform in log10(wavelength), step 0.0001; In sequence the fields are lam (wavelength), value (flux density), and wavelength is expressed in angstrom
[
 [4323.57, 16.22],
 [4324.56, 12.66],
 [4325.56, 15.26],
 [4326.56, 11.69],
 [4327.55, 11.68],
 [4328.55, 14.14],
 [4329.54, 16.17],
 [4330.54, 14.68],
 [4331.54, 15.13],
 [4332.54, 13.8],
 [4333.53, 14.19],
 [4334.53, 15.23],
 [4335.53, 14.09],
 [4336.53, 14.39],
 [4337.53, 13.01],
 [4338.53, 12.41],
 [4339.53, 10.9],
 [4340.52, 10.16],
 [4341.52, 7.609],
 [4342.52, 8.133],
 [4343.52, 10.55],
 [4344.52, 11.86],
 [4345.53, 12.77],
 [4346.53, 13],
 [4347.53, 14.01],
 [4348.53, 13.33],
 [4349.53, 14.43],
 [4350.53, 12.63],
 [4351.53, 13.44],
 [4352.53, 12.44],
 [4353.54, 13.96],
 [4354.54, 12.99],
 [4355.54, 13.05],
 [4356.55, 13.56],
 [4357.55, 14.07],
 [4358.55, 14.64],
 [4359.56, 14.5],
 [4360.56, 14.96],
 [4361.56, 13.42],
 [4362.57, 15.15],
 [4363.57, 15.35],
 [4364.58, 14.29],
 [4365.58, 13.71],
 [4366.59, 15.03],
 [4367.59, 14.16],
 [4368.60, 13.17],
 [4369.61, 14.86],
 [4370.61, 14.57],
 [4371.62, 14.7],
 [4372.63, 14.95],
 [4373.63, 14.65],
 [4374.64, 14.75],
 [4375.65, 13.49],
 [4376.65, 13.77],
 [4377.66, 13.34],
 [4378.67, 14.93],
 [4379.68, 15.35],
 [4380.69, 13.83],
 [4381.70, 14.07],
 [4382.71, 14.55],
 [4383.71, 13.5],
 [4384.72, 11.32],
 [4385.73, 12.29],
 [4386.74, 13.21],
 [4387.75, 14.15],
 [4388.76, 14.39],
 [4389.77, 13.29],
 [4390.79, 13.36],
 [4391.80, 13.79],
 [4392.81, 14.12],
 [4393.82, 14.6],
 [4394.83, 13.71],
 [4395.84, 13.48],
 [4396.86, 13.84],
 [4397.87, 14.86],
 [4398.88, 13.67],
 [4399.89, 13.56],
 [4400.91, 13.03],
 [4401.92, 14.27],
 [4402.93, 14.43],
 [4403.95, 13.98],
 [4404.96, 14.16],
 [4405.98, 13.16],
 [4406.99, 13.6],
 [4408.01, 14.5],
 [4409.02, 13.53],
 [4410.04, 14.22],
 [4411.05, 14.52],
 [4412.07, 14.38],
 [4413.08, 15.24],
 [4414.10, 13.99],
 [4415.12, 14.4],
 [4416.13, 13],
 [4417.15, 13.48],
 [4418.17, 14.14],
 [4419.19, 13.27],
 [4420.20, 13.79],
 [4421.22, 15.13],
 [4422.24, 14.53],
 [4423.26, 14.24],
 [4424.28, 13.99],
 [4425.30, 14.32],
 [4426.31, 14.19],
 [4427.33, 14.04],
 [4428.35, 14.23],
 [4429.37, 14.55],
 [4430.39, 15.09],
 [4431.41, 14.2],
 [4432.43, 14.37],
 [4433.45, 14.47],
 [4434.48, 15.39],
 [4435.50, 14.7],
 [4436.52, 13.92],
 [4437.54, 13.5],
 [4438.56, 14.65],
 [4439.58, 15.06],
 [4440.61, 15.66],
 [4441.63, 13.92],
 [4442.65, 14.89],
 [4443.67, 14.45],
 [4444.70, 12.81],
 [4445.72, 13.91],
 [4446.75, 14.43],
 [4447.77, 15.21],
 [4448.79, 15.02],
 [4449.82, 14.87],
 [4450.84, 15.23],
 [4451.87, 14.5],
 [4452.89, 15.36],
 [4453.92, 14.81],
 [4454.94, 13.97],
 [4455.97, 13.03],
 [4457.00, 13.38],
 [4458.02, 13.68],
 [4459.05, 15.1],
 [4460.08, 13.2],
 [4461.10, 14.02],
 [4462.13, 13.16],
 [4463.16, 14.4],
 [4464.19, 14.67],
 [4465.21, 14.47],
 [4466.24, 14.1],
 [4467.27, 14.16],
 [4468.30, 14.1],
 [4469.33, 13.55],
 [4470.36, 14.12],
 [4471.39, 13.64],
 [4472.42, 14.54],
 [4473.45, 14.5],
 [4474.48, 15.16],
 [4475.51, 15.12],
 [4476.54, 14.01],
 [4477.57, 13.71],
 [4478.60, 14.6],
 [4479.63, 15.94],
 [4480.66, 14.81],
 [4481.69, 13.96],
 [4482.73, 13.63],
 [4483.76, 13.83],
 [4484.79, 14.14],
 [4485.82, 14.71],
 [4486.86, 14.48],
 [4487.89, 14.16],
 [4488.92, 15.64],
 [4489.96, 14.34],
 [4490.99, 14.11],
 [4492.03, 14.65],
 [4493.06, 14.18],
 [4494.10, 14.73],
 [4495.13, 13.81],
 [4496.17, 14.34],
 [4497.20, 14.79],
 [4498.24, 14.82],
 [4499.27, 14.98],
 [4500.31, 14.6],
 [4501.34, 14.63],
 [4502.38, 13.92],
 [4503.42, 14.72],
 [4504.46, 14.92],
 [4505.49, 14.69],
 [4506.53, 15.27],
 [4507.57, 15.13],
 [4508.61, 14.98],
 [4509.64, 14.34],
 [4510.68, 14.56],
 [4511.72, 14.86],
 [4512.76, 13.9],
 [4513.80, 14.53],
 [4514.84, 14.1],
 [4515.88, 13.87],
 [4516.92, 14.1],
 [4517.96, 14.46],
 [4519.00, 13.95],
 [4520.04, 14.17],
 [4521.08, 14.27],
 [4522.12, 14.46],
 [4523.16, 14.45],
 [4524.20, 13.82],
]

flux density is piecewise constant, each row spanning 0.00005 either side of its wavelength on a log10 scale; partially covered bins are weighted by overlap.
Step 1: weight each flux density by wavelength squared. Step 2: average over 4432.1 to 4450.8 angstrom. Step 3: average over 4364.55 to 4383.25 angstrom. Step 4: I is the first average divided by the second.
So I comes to 1.05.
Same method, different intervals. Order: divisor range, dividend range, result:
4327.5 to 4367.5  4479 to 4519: 1.16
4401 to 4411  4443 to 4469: 1.04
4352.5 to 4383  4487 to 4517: 1.09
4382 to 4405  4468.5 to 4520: 1.10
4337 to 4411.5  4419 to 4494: 1.10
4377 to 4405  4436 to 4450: 1.07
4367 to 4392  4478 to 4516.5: 1.10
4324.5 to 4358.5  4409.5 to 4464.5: 1.15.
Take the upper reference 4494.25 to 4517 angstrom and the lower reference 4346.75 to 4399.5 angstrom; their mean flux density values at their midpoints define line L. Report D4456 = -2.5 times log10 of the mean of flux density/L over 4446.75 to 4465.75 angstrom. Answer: -0.001 mag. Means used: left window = 14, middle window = 14.3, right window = 14.6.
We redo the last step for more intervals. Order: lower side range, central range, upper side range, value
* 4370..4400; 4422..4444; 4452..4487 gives -0.027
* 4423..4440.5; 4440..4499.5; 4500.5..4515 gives 0.012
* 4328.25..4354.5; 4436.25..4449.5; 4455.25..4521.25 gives -0.040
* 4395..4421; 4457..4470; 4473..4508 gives 0.025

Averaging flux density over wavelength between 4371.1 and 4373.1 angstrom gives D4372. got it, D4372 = 14.8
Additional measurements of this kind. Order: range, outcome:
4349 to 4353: 13.3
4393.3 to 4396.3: 14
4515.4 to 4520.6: 14.1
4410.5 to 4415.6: 14.5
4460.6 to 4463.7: 13.8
